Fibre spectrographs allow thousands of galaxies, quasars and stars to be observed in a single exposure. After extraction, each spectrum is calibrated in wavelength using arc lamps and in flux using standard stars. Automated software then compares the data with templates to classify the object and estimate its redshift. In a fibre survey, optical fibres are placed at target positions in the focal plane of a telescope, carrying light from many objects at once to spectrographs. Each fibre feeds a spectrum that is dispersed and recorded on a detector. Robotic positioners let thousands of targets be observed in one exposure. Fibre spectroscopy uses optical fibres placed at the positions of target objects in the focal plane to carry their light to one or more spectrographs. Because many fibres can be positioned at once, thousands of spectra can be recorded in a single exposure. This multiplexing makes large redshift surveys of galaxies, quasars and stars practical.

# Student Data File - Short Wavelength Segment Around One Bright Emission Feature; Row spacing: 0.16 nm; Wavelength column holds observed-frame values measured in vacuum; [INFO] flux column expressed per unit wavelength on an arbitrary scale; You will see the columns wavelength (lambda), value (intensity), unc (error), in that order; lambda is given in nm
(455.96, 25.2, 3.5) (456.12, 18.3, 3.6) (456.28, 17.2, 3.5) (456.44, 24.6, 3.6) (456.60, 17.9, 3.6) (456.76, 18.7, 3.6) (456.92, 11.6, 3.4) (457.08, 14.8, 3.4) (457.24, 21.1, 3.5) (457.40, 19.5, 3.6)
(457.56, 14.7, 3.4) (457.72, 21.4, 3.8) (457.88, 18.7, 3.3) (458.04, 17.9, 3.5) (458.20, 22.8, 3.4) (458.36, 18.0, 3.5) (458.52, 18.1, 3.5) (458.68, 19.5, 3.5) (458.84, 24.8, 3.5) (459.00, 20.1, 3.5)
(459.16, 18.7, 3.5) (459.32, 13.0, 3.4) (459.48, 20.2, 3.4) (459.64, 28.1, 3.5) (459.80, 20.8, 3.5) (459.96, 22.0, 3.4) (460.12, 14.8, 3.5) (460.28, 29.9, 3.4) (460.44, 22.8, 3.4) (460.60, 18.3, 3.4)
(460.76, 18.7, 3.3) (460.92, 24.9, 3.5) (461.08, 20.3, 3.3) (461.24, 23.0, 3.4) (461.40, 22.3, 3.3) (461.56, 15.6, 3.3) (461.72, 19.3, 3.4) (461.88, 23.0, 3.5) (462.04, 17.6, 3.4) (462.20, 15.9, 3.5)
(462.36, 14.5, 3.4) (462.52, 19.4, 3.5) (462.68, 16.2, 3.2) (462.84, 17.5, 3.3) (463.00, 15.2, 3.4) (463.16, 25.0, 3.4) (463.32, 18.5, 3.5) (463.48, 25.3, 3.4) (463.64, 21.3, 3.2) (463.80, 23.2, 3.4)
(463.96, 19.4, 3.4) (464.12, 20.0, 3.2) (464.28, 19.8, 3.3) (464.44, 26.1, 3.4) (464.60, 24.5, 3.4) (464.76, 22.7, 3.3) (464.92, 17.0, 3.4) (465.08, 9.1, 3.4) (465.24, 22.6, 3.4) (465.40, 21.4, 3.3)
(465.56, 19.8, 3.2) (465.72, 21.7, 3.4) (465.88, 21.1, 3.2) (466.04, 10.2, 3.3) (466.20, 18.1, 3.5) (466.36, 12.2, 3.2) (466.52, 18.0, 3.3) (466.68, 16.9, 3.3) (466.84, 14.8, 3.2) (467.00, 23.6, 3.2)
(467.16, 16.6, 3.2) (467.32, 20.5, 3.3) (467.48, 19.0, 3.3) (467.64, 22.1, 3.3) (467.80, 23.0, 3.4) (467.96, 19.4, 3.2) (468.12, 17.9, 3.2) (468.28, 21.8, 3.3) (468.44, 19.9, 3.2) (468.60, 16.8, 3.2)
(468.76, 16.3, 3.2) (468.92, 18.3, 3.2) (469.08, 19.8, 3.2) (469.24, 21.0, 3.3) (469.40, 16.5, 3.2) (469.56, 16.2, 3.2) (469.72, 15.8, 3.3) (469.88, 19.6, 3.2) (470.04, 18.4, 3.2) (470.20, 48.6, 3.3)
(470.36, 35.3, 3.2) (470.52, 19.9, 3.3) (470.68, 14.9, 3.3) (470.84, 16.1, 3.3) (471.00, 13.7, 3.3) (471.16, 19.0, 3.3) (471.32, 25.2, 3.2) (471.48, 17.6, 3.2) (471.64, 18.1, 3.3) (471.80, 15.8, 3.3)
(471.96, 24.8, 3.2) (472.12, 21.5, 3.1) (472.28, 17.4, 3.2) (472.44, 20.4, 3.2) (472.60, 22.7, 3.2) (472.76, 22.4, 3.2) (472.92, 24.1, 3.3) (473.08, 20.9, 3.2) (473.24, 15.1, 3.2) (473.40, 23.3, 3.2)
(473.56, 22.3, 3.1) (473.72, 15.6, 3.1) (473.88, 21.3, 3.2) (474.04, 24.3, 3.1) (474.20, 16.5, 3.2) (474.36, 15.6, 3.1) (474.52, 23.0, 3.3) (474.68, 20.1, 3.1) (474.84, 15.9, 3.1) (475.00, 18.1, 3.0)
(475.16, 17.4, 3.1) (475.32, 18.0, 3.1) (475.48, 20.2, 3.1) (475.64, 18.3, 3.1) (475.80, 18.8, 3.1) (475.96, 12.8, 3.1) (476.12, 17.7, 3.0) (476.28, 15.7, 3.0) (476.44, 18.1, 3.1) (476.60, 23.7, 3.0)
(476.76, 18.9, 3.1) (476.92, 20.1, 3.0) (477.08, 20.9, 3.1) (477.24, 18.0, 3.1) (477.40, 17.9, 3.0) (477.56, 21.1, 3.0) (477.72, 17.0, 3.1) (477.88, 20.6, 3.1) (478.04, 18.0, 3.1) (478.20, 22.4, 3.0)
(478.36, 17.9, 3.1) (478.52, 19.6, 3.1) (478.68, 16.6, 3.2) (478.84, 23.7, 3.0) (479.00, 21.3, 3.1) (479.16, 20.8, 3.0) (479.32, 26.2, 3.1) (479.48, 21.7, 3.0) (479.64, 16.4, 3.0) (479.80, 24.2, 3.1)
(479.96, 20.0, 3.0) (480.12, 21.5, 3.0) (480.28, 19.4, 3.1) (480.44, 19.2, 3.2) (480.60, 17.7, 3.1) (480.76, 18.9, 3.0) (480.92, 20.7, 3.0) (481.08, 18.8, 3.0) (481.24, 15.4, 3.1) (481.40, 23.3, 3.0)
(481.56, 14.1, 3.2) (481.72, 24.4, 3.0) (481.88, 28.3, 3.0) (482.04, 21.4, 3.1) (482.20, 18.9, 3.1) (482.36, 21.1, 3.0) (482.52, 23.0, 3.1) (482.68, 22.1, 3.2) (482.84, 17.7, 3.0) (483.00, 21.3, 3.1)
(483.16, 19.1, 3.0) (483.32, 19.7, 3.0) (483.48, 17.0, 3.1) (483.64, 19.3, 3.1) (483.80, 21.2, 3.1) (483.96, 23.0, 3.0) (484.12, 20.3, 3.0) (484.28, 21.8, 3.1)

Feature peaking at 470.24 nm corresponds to H-gamma 4340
